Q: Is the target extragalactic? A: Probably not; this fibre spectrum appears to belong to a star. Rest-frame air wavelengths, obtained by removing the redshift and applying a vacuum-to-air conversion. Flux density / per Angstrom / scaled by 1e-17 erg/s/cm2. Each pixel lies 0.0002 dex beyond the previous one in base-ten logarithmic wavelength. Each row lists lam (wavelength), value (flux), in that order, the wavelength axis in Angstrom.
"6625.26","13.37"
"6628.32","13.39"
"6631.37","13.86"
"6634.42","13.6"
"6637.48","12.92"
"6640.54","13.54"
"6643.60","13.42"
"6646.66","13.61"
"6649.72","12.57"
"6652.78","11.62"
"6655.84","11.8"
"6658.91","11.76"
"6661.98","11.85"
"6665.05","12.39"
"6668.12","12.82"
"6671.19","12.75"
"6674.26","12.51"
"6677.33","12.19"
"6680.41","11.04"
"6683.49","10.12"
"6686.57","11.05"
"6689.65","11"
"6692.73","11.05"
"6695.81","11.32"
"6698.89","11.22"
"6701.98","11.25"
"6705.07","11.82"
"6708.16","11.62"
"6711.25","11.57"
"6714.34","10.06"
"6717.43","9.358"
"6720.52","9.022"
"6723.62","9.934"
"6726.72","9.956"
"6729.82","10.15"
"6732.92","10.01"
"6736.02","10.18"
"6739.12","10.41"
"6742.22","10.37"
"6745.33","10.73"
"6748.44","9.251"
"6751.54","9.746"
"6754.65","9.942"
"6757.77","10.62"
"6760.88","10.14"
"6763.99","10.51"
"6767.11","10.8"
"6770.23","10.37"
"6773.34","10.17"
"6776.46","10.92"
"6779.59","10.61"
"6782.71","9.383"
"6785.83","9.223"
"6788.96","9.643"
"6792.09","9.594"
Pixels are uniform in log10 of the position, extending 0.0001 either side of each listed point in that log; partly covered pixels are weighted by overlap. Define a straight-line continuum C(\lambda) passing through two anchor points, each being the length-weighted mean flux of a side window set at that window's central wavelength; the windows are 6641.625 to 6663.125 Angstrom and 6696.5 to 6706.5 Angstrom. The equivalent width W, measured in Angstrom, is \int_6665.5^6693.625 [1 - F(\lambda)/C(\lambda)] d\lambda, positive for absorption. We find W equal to 0.5 Angstrom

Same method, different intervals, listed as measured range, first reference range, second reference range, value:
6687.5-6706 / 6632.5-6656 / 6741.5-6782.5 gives 0.8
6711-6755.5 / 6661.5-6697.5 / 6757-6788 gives 3.5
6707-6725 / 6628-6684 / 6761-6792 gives 1.8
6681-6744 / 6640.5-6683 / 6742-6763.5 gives 2.9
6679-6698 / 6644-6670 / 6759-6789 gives 1.4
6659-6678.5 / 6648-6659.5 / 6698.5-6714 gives -0.9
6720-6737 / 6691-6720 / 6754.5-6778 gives 1.3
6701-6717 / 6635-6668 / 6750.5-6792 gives 0.4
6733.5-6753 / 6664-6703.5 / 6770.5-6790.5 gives 0.9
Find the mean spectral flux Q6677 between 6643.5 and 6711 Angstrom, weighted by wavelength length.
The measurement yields 11.8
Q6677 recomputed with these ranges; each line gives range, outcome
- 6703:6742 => 10.4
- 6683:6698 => 11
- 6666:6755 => 10.8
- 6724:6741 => 10.1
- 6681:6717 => 11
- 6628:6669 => 12.8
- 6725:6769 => 10.2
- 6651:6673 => 12.2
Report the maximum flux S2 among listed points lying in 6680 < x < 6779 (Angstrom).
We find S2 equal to 11.82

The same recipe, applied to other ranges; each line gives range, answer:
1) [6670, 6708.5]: 12.75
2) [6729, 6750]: 10.73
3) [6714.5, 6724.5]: 9.934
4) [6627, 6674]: 13.86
